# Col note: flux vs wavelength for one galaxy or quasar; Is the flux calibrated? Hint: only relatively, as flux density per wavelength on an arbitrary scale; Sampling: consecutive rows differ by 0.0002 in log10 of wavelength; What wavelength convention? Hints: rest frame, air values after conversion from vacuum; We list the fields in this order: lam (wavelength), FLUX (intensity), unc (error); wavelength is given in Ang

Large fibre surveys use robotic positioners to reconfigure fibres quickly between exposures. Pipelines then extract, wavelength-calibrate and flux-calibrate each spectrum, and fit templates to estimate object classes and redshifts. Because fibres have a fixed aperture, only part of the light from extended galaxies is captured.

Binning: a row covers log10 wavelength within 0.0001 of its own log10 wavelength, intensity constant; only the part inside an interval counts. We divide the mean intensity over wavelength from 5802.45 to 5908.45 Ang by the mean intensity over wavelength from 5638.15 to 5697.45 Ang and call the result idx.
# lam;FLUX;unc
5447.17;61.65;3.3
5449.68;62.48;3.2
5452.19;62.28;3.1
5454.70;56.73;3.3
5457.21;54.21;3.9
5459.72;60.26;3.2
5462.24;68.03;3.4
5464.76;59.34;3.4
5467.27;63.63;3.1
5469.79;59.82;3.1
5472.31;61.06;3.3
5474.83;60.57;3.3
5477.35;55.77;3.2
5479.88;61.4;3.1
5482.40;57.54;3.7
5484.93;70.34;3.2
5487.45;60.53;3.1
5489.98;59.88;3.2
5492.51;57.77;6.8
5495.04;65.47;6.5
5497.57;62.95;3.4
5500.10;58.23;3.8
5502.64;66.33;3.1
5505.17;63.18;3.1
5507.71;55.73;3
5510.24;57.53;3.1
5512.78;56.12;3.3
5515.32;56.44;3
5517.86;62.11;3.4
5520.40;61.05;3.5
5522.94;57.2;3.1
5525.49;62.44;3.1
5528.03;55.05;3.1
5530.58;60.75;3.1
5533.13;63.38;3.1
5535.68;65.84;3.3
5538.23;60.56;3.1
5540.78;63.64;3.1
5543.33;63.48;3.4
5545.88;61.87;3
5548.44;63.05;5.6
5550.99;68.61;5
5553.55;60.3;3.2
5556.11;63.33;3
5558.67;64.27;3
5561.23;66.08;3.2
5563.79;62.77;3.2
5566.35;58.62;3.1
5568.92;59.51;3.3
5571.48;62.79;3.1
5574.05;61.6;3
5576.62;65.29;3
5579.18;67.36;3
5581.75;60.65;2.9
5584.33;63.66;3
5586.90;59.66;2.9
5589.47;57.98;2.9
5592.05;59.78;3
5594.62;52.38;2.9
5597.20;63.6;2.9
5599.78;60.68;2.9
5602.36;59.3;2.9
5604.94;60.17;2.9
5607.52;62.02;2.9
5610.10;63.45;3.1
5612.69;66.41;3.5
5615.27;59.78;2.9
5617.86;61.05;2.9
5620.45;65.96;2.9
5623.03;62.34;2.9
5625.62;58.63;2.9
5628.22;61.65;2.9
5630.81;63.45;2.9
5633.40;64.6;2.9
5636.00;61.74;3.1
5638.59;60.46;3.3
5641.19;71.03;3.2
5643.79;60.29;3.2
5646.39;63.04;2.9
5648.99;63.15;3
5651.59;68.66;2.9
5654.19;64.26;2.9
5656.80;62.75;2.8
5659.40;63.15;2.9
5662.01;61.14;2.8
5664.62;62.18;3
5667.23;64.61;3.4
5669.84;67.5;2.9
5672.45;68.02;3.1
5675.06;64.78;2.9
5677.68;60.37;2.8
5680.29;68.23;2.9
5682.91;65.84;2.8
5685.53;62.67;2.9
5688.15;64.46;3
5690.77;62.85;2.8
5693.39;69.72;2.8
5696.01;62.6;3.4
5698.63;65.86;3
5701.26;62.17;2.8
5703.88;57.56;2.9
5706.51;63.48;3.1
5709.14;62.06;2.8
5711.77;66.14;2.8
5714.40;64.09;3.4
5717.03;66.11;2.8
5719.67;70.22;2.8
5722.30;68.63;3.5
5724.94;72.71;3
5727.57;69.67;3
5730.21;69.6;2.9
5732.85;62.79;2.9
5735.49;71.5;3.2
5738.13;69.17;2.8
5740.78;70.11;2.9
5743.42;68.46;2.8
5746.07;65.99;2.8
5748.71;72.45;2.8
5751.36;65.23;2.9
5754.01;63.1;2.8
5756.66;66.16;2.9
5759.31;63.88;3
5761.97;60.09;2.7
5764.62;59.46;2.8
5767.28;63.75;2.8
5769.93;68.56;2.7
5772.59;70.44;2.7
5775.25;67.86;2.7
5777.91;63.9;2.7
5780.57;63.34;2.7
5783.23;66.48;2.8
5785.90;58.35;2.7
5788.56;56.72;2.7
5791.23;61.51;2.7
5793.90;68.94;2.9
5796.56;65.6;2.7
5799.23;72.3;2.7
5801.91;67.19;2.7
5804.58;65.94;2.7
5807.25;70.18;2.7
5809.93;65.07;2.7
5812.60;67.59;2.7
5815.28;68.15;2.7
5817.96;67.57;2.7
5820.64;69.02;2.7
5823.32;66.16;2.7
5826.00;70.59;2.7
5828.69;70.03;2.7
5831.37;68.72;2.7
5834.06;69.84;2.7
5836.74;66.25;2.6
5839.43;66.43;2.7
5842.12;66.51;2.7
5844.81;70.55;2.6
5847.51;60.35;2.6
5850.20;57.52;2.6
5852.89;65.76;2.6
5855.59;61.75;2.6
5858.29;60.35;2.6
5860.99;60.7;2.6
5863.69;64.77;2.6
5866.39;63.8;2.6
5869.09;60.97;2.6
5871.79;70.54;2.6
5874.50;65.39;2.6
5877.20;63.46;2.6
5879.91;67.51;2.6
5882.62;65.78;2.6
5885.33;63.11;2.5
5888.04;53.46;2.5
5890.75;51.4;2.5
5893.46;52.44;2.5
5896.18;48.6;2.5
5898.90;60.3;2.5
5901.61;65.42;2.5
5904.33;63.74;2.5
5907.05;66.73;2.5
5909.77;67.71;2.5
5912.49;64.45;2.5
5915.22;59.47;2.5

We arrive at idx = 1.00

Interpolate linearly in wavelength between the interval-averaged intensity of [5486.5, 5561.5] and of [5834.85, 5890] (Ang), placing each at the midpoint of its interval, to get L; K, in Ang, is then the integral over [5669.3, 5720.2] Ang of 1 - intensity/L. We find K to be -1.7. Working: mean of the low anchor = 61.4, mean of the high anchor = 63.7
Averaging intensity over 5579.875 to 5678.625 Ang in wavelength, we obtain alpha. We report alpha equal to 62.5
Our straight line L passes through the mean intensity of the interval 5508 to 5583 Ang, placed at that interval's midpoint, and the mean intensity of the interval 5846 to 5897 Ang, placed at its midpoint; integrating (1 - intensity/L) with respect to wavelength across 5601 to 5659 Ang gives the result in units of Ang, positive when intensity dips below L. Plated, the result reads -1.3 Ang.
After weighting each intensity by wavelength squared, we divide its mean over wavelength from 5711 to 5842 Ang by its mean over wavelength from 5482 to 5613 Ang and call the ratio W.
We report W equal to 1.2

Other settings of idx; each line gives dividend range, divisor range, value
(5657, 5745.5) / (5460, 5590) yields 1.07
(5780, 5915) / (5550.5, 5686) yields 1.02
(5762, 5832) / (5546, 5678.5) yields 1.06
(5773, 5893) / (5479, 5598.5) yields 1.06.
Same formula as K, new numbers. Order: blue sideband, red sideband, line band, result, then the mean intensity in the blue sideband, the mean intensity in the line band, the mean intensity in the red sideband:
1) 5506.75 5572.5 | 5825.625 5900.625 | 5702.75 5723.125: -0.8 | 61.3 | 64.8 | 63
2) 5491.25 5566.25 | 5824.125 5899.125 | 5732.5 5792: -2.5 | 61.5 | 65.3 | 63.1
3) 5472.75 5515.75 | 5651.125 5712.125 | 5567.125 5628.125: 1.0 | 60.4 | 61.5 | 64.1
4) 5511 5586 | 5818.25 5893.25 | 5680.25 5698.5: -0.6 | 62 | 65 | 64.3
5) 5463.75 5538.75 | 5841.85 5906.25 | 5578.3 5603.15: 0.2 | 60.6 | 60.4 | 61.8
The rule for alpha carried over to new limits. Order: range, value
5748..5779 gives 65.3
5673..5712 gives 63.9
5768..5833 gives 66.7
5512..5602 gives 61.5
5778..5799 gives 63.6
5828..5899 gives 62.8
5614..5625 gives 62.1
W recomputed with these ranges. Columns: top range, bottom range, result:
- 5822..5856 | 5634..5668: 1.11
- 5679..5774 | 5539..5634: 1.12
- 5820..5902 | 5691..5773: 1.00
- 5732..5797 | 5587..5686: 1.09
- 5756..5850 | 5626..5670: 1.10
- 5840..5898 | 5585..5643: 1.09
